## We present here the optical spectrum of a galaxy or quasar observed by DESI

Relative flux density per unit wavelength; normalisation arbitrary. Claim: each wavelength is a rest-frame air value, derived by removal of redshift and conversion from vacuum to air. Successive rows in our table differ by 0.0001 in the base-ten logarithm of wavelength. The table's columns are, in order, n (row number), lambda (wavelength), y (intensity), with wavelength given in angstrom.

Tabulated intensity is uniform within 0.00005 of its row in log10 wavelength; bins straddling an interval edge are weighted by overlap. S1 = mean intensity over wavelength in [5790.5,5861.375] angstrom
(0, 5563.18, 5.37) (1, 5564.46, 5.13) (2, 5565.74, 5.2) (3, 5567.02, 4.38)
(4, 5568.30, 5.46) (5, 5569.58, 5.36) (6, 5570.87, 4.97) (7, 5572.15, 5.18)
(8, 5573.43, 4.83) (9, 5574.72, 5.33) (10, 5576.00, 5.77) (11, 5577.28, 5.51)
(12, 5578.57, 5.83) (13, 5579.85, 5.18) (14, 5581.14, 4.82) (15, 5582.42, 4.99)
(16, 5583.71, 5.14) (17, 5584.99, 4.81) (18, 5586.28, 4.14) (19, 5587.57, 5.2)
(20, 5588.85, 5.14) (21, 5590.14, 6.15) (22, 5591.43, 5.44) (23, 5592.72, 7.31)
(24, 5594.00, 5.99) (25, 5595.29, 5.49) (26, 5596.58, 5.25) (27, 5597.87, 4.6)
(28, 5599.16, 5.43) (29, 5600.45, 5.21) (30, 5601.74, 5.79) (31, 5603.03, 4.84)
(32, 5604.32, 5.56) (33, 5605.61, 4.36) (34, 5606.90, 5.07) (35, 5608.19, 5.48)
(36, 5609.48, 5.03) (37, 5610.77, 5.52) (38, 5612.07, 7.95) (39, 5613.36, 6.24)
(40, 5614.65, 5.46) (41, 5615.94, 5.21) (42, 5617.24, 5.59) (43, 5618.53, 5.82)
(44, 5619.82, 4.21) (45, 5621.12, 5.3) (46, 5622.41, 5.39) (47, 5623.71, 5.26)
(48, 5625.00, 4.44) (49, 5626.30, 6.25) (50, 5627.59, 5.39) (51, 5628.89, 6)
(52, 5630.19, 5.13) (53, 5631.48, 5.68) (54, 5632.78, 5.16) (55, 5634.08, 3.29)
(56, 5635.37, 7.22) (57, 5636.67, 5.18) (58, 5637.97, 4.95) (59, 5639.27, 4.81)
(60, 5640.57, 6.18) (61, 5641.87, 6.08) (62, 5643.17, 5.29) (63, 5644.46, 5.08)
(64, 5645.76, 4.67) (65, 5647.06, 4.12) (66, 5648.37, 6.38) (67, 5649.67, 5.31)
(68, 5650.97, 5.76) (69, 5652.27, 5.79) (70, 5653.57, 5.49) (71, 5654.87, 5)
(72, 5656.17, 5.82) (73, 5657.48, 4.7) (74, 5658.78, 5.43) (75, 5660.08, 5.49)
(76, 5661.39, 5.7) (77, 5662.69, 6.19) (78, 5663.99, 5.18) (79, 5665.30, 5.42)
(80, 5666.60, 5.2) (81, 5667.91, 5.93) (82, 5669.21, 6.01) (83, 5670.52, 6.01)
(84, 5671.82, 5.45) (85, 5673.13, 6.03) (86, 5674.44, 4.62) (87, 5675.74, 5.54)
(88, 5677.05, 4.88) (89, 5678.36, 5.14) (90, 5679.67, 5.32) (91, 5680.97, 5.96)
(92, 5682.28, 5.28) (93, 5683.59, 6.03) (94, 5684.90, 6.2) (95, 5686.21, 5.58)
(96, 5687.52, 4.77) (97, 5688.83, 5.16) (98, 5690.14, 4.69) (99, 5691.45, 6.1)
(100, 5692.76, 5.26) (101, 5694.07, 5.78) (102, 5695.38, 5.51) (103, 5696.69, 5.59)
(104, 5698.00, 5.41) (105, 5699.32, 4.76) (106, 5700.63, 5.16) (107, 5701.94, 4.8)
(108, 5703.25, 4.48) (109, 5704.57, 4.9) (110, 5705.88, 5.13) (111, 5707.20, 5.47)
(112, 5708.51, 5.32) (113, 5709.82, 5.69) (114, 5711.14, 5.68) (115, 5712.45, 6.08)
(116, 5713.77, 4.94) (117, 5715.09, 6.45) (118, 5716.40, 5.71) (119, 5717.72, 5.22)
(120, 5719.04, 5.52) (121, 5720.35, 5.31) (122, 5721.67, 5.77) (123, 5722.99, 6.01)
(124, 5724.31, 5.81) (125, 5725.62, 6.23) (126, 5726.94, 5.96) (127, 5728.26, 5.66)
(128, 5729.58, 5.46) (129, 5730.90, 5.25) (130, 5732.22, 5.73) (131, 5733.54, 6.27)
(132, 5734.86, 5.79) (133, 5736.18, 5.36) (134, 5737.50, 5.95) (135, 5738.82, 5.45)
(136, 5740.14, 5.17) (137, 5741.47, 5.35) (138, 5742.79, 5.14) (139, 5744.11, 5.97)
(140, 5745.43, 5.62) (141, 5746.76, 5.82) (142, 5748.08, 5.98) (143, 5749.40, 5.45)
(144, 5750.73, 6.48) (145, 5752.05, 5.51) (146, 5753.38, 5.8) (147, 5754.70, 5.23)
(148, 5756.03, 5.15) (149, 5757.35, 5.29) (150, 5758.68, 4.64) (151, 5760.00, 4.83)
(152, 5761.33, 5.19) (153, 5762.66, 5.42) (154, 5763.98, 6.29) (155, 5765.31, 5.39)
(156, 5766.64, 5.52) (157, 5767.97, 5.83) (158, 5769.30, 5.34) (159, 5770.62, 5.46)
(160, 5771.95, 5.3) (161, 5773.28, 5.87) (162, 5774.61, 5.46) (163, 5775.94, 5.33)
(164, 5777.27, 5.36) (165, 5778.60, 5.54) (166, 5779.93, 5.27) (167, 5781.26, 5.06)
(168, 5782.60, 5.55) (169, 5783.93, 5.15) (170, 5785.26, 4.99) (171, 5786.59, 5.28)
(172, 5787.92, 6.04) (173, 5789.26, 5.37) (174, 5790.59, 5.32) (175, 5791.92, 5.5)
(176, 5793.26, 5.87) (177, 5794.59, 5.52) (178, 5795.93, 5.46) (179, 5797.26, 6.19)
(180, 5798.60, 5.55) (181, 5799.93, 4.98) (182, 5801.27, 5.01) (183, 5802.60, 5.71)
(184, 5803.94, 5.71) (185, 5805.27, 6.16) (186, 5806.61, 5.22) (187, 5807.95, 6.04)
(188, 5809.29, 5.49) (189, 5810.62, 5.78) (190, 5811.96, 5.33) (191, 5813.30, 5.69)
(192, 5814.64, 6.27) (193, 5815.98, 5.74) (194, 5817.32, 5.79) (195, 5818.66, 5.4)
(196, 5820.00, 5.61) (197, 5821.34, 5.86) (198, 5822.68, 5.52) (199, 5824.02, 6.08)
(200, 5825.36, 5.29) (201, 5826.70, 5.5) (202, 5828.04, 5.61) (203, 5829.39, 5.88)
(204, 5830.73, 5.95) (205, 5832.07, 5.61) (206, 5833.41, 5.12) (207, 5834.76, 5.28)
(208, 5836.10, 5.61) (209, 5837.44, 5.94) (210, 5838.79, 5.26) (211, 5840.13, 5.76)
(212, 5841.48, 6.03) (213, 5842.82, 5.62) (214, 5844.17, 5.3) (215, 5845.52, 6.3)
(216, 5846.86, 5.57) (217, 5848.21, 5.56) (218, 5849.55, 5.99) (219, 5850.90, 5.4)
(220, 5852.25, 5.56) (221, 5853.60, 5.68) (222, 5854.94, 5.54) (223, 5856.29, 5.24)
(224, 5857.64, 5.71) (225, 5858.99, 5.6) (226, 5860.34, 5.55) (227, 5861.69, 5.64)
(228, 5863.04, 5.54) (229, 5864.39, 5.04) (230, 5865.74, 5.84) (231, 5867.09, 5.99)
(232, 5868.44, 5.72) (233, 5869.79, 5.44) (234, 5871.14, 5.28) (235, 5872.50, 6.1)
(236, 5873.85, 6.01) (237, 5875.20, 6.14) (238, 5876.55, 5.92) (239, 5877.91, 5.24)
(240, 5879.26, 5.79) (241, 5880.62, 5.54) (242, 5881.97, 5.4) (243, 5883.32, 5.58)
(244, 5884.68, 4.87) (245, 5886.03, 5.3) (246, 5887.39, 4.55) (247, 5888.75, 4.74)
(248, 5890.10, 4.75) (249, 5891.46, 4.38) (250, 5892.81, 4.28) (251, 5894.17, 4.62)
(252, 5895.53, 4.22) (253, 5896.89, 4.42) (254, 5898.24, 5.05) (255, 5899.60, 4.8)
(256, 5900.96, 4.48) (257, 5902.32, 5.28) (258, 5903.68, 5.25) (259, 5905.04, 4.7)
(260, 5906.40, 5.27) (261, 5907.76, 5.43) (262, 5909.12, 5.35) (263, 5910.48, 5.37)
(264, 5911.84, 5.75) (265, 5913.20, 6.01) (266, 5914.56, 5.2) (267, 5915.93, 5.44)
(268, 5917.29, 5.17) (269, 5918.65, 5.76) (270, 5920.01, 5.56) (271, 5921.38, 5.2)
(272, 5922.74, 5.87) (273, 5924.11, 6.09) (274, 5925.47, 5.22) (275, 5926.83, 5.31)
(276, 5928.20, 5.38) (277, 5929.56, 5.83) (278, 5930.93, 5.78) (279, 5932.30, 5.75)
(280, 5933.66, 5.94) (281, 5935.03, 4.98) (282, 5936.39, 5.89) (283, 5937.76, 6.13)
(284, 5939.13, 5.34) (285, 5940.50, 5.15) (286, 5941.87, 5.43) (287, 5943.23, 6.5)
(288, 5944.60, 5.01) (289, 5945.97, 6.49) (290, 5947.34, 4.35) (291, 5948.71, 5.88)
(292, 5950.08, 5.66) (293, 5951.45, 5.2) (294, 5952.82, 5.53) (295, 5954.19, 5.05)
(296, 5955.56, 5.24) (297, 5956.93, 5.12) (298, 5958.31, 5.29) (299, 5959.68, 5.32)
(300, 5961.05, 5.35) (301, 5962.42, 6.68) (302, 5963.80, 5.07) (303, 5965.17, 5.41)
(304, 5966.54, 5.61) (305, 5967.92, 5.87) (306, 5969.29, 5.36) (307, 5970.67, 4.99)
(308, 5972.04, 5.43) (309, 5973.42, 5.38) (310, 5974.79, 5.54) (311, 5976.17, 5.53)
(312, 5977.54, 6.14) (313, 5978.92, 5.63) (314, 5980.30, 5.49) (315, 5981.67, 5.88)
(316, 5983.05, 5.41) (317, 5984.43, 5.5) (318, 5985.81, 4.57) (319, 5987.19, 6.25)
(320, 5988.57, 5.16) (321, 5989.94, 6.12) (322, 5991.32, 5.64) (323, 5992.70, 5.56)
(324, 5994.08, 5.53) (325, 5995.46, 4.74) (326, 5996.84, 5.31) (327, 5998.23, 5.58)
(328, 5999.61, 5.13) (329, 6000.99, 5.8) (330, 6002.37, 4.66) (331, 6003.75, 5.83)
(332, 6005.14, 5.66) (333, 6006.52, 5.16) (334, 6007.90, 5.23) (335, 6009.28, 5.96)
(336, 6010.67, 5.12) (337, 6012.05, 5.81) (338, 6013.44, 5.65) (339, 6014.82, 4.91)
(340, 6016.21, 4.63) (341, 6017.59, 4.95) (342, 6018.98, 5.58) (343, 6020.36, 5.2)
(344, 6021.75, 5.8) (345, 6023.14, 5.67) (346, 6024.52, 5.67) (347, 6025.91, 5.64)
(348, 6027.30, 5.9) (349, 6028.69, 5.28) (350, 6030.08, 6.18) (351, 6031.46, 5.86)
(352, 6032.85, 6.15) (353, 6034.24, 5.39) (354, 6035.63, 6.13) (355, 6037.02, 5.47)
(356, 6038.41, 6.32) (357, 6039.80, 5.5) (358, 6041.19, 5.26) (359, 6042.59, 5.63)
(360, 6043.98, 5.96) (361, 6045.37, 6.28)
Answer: 5.63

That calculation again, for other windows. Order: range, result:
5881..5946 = 5.29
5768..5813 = 5.5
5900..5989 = 5.48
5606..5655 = 5.42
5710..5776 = 5.59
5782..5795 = 5.46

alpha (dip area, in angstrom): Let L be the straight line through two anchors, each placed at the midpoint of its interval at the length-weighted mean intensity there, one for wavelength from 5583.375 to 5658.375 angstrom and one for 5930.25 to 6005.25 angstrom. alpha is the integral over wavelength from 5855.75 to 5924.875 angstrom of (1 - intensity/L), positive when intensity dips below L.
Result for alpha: 2.0 angstrom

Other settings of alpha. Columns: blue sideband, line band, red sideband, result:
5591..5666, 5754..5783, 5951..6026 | 0.3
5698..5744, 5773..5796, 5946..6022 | 0.2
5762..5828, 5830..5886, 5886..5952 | -1.9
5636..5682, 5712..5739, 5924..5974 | -1.3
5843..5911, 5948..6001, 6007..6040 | 0.2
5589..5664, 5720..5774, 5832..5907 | -1.8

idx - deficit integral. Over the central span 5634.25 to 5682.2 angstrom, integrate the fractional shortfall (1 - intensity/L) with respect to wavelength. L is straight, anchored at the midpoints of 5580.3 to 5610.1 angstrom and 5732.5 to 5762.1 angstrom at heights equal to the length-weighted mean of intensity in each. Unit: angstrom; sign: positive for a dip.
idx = -0.7 angstrom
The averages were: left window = 5.27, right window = 5.52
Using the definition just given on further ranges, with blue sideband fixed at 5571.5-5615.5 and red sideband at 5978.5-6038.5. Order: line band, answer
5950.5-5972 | 0.37 angstrom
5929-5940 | -0.39 angstrom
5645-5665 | 0.10 angstrom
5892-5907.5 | 2.02 angstrom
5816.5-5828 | -0.34 angstrom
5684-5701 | 0.13 angstrom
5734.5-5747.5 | -0.26 angstrom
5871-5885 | -0.44 angstrom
